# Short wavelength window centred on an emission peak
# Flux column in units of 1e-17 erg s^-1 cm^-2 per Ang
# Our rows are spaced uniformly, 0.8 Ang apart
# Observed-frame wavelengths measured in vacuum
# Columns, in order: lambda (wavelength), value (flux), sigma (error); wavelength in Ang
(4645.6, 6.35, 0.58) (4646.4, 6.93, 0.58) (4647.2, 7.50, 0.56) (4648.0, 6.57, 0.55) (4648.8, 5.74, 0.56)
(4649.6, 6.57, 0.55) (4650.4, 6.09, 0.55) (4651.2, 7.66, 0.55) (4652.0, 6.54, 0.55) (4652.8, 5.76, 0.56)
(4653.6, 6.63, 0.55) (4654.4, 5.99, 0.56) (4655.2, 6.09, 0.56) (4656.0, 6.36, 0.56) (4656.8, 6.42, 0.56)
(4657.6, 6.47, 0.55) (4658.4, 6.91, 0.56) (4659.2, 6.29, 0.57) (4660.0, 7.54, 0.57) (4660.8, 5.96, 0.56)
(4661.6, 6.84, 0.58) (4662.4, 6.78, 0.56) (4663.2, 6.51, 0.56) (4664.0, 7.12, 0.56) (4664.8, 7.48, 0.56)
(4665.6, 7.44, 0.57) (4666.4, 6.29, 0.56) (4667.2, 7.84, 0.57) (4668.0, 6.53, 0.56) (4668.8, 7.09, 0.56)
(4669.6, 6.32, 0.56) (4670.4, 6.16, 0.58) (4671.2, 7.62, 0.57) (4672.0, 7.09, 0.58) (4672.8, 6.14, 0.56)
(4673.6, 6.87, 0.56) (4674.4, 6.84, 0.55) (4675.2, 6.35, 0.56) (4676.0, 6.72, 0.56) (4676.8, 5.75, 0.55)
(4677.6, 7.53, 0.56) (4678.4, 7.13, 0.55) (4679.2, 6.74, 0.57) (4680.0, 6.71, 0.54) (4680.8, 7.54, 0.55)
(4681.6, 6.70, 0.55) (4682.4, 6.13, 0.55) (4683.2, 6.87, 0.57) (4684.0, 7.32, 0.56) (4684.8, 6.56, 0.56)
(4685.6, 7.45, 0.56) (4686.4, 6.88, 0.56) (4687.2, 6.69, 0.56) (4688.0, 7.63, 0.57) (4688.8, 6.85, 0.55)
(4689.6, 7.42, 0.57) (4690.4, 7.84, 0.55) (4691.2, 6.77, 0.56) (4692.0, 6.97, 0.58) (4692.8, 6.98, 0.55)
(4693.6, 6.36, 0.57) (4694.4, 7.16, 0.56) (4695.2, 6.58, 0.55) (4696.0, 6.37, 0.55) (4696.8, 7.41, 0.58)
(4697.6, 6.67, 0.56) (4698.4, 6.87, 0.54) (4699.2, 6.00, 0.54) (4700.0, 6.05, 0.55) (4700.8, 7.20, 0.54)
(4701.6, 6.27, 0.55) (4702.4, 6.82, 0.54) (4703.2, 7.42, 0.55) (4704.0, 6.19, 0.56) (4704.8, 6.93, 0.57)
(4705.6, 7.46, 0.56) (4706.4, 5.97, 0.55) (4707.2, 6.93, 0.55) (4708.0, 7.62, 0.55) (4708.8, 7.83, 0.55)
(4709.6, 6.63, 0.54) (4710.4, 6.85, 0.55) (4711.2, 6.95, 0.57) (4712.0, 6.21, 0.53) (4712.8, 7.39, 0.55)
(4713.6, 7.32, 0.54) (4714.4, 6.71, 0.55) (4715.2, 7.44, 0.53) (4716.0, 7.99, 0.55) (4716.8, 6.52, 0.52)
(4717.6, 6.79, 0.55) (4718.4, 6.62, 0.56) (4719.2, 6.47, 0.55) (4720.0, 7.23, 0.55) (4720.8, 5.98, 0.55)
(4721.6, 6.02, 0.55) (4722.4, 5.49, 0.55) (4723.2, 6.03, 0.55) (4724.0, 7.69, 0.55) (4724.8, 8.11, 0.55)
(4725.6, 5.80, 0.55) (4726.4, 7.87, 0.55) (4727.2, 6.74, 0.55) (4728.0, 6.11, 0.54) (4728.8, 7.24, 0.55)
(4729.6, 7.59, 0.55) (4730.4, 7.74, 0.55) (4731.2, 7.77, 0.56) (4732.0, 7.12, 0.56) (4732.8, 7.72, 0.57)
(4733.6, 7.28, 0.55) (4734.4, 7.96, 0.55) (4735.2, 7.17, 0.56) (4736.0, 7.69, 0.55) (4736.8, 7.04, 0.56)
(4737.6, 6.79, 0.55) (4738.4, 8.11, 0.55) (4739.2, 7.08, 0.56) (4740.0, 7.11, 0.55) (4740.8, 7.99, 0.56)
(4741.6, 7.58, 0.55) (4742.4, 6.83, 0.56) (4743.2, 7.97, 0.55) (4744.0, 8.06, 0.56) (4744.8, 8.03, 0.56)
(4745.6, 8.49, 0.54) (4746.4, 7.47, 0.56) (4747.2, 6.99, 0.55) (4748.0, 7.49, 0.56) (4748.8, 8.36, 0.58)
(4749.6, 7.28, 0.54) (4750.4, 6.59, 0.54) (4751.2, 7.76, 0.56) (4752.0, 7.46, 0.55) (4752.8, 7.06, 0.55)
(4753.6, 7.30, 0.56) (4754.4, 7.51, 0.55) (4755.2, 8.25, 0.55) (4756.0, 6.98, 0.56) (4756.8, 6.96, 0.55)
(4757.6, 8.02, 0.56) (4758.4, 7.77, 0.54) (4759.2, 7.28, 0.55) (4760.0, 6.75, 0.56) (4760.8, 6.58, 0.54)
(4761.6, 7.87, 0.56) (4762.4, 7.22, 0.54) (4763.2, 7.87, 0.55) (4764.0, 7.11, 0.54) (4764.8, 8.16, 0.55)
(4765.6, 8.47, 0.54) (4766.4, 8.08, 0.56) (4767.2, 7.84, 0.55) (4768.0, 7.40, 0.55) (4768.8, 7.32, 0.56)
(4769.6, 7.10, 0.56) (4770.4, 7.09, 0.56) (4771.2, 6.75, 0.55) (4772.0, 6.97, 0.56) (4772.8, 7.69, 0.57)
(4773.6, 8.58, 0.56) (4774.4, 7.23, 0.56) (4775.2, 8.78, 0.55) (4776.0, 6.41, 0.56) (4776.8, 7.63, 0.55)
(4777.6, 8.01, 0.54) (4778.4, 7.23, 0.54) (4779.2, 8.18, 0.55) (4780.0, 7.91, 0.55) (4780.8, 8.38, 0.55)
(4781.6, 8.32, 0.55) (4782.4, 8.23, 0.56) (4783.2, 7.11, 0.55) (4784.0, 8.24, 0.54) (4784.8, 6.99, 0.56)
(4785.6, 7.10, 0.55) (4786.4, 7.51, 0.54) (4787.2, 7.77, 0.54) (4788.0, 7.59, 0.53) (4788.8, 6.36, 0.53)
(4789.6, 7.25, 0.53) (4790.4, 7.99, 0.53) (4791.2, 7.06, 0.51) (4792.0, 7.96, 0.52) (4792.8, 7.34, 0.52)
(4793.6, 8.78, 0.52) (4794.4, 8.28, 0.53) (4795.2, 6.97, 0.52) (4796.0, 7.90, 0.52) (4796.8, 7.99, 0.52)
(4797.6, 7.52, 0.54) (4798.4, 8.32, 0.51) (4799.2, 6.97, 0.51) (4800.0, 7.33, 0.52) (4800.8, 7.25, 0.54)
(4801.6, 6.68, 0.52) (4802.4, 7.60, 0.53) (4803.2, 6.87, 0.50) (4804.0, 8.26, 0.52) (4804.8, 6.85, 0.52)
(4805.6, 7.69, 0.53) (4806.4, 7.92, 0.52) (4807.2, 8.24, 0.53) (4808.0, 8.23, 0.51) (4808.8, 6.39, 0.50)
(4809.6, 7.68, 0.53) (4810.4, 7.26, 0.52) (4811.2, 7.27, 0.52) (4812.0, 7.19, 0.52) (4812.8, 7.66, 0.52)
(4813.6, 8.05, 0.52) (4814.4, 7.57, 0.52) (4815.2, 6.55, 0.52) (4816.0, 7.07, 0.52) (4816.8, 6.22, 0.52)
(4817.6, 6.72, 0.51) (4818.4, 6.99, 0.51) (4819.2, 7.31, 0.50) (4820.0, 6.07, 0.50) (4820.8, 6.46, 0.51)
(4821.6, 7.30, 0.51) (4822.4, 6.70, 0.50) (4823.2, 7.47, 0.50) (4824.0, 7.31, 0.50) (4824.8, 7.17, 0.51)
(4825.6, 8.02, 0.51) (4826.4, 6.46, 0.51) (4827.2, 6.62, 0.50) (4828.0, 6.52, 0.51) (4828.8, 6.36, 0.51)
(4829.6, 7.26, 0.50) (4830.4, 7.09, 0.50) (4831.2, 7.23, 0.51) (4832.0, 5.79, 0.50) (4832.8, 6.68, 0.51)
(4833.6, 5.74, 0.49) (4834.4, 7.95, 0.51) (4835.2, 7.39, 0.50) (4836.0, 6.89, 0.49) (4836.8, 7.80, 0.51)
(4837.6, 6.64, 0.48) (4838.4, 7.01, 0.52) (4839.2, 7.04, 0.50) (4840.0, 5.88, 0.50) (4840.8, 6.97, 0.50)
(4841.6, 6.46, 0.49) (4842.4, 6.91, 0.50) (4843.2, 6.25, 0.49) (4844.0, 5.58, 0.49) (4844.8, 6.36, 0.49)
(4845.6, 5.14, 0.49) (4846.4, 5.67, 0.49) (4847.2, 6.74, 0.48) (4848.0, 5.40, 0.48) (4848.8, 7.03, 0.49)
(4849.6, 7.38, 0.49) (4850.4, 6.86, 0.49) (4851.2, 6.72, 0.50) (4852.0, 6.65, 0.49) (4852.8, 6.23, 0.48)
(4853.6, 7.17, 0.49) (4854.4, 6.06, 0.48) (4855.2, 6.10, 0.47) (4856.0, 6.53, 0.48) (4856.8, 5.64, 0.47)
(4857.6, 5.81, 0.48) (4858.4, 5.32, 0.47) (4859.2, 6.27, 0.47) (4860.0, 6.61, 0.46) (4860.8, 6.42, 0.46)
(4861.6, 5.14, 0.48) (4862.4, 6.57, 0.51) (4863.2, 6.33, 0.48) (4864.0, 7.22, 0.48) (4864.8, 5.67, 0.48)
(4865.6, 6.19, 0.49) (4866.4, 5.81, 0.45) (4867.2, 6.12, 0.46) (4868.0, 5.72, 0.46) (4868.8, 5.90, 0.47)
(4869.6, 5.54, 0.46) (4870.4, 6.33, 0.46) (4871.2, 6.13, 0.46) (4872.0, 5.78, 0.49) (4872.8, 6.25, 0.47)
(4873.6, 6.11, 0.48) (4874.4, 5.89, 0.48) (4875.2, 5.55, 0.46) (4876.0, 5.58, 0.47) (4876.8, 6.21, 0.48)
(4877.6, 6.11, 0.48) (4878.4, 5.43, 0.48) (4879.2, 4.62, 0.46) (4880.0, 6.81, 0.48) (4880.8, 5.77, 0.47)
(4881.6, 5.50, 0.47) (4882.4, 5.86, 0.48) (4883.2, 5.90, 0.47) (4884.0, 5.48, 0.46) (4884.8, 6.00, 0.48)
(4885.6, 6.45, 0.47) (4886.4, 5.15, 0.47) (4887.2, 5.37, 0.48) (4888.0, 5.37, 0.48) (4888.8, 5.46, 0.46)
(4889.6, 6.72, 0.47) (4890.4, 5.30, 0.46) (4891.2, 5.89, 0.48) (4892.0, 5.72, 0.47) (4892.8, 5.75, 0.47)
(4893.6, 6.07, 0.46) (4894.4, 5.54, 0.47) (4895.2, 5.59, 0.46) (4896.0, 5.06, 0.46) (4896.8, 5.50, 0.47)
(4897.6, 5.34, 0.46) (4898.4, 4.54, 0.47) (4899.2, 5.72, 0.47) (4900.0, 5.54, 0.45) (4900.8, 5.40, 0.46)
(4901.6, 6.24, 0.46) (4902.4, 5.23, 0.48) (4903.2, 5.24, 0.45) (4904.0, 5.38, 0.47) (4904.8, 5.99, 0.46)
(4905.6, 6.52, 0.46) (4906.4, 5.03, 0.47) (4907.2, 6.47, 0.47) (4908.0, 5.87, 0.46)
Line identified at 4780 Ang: C III]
